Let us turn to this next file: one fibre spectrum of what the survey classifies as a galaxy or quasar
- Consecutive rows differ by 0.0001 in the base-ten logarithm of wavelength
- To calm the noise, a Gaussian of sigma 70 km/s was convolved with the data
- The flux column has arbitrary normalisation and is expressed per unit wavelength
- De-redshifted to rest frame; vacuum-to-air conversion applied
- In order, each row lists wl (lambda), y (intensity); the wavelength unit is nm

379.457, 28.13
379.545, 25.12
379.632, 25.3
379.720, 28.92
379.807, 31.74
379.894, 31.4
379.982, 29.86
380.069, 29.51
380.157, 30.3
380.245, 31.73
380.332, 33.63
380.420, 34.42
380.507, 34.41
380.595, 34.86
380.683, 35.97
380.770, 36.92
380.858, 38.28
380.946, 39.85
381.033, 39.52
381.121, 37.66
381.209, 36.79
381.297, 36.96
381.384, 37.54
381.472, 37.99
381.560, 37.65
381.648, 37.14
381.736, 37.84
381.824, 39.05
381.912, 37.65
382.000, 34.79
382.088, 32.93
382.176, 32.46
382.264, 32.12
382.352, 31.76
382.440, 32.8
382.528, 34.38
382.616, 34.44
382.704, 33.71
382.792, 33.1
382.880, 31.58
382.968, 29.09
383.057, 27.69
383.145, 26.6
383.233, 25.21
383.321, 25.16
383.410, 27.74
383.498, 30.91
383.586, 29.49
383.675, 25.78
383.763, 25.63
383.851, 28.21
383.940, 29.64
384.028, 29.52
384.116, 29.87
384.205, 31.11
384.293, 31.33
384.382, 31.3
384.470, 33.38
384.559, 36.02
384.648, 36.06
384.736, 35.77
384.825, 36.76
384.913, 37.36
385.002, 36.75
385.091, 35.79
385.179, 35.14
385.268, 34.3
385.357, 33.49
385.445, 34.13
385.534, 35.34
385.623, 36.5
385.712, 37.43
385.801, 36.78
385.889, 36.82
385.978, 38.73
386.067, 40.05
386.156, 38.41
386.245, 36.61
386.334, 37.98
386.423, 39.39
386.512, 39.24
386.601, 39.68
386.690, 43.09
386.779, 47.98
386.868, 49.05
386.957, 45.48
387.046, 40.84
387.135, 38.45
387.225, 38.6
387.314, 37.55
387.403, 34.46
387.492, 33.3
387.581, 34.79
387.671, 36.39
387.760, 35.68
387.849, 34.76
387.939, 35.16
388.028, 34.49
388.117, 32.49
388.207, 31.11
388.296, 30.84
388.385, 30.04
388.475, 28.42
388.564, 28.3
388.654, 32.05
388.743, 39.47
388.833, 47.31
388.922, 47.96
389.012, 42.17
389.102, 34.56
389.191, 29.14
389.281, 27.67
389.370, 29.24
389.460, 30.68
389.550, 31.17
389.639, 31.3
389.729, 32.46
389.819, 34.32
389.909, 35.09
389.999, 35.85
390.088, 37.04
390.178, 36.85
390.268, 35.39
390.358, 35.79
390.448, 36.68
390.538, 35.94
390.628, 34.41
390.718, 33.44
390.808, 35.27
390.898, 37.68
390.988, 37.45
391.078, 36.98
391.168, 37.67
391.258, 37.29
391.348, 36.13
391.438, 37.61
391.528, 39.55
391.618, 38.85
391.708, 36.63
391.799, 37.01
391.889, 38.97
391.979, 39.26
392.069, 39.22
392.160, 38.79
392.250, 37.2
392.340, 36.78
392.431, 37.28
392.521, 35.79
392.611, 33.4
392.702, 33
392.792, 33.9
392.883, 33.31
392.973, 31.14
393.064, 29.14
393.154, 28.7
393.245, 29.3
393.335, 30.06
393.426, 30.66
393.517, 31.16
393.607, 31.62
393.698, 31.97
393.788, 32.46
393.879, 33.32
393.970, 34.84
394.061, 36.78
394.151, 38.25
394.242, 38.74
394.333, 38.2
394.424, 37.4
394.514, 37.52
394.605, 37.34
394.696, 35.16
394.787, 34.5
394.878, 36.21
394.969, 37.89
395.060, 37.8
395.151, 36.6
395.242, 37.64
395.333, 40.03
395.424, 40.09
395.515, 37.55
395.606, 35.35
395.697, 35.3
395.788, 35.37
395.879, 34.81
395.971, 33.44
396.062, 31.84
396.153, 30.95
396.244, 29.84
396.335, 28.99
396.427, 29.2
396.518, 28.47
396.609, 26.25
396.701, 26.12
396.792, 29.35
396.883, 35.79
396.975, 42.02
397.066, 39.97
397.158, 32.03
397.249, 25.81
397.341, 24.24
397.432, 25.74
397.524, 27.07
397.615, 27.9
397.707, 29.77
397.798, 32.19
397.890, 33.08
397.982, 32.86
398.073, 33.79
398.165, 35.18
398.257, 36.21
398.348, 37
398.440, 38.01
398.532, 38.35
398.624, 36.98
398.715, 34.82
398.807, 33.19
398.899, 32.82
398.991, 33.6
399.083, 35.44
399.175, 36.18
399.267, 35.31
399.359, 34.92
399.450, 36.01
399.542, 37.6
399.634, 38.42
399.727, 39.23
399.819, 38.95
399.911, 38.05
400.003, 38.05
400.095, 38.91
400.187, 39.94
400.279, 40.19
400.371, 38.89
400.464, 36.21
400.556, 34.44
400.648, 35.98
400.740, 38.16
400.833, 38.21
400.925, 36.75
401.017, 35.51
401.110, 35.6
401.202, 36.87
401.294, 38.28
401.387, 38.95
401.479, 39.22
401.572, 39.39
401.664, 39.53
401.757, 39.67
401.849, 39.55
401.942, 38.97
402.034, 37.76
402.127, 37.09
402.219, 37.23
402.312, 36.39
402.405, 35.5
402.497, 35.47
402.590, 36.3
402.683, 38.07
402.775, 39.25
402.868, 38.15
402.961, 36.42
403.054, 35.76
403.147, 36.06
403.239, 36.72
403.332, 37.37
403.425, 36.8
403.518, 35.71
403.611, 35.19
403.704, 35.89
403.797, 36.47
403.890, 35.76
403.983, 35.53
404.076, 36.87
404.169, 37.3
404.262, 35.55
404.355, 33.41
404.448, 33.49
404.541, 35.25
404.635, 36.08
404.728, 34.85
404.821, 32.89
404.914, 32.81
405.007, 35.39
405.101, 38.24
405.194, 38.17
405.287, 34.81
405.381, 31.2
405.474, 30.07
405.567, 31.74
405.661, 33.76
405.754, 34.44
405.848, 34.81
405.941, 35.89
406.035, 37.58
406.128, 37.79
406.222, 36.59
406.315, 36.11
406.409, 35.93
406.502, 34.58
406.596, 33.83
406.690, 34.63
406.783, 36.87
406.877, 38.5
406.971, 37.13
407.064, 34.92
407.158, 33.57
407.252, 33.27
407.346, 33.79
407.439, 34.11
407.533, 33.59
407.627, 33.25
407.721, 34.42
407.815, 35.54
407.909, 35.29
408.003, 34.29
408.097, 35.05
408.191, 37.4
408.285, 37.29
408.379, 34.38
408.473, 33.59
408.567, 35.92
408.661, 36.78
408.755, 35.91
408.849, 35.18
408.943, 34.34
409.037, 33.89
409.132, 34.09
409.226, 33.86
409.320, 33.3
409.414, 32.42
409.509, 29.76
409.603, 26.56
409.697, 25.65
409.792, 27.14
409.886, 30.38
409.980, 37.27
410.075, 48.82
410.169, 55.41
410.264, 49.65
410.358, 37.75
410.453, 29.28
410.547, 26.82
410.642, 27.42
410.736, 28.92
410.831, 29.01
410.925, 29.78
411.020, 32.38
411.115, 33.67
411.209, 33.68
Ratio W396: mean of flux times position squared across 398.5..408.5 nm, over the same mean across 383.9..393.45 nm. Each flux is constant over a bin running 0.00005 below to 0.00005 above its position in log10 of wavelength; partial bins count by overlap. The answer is 1.09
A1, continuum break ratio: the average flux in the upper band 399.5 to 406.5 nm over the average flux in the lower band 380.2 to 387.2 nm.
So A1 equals 1.04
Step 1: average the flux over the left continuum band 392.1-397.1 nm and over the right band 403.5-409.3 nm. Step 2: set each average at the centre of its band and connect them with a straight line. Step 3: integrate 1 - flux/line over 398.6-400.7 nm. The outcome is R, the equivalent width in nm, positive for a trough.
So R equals -0.13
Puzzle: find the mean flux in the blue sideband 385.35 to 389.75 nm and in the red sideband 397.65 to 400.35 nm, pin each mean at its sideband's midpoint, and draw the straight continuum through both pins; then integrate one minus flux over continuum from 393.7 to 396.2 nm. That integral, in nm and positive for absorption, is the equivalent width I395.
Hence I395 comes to 0.01 nm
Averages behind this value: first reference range 36.4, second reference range 36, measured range 36.1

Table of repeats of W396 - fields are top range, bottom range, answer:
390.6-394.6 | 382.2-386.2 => 1.13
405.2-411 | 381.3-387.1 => 1.12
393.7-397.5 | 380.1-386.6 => 1.06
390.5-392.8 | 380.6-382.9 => 1.08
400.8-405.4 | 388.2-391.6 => 1.11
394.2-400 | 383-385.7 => 1.15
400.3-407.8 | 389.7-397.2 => 1.09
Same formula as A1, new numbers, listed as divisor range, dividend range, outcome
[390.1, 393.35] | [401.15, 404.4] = 1.04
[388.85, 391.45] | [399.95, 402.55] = 1.07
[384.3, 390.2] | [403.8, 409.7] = 0.96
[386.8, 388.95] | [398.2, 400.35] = 1.01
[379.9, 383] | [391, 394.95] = 1.02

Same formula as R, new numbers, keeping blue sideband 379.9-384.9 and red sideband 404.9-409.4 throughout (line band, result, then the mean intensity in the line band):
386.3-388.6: -0.23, 36.9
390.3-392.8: -0.22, 36.8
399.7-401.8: -0.22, 38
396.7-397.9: 0.12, 30.9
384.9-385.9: -0.07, 35.7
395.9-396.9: 0.12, 30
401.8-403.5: -0.12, 37.1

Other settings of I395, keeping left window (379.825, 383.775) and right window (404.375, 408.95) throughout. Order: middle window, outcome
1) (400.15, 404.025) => -0.29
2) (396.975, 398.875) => 0.08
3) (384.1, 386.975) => -0.31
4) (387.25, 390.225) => -0.05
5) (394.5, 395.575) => -0.10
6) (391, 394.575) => -0.13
